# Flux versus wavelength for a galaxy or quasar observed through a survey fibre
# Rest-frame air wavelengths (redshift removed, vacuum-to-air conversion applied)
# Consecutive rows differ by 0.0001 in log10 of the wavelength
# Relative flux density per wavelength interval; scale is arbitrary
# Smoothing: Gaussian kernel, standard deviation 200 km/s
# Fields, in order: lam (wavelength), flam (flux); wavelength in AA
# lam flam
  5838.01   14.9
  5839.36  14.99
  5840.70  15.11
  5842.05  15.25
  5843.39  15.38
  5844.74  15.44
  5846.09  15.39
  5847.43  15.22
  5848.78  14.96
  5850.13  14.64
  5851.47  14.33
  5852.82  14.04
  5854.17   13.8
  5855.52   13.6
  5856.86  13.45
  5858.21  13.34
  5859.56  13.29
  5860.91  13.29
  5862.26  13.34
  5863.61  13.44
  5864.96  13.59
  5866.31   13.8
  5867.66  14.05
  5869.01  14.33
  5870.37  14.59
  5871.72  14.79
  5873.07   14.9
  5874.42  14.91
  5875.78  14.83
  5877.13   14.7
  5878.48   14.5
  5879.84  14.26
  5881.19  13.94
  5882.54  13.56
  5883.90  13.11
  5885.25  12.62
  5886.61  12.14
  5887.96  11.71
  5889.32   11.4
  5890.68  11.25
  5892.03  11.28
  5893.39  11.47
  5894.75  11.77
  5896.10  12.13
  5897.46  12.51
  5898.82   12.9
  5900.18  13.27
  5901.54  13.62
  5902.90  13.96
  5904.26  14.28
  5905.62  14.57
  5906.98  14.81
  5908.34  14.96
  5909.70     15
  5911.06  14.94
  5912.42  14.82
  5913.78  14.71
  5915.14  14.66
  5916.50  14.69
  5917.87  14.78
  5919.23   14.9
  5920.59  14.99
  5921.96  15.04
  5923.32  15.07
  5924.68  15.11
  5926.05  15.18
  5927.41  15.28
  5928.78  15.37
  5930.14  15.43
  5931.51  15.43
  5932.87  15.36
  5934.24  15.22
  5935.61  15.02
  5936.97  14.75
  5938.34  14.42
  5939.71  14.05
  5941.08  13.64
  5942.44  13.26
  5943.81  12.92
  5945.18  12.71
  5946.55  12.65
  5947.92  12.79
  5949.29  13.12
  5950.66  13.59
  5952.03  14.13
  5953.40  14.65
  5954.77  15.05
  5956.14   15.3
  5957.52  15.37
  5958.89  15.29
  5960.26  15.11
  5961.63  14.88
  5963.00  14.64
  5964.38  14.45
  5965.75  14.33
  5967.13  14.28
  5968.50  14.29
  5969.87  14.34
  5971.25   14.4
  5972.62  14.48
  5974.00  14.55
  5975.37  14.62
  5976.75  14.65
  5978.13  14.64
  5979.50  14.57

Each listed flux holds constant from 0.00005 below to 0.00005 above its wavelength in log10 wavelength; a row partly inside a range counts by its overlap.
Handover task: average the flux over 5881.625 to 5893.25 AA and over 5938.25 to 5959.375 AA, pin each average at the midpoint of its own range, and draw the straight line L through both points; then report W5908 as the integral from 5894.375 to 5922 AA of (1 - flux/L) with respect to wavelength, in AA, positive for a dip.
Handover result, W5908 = -3.1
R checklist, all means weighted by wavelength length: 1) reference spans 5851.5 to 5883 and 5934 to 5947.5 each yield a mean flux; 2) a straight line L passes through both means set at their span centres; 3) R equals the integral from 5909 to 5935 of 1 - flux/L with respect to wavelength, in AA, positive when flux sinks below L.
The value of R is -2.2 AA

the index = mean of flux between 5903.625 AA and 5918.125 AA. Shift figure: 14.7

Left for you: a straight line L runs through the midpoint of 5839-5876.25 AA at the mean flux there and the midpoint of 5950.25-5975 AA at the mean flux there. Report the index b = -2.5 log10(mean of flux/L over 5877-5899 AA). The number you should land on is 0.147 mag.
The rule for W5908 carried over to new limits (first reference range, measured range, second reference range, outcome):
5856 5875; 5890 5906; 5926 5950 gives 1.5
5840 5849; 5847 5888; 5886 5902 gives -0.5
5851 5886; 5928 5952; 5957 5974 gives 0.6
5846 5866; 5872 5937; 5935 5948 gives -1.4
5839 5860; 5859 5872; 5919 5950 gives 0.6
